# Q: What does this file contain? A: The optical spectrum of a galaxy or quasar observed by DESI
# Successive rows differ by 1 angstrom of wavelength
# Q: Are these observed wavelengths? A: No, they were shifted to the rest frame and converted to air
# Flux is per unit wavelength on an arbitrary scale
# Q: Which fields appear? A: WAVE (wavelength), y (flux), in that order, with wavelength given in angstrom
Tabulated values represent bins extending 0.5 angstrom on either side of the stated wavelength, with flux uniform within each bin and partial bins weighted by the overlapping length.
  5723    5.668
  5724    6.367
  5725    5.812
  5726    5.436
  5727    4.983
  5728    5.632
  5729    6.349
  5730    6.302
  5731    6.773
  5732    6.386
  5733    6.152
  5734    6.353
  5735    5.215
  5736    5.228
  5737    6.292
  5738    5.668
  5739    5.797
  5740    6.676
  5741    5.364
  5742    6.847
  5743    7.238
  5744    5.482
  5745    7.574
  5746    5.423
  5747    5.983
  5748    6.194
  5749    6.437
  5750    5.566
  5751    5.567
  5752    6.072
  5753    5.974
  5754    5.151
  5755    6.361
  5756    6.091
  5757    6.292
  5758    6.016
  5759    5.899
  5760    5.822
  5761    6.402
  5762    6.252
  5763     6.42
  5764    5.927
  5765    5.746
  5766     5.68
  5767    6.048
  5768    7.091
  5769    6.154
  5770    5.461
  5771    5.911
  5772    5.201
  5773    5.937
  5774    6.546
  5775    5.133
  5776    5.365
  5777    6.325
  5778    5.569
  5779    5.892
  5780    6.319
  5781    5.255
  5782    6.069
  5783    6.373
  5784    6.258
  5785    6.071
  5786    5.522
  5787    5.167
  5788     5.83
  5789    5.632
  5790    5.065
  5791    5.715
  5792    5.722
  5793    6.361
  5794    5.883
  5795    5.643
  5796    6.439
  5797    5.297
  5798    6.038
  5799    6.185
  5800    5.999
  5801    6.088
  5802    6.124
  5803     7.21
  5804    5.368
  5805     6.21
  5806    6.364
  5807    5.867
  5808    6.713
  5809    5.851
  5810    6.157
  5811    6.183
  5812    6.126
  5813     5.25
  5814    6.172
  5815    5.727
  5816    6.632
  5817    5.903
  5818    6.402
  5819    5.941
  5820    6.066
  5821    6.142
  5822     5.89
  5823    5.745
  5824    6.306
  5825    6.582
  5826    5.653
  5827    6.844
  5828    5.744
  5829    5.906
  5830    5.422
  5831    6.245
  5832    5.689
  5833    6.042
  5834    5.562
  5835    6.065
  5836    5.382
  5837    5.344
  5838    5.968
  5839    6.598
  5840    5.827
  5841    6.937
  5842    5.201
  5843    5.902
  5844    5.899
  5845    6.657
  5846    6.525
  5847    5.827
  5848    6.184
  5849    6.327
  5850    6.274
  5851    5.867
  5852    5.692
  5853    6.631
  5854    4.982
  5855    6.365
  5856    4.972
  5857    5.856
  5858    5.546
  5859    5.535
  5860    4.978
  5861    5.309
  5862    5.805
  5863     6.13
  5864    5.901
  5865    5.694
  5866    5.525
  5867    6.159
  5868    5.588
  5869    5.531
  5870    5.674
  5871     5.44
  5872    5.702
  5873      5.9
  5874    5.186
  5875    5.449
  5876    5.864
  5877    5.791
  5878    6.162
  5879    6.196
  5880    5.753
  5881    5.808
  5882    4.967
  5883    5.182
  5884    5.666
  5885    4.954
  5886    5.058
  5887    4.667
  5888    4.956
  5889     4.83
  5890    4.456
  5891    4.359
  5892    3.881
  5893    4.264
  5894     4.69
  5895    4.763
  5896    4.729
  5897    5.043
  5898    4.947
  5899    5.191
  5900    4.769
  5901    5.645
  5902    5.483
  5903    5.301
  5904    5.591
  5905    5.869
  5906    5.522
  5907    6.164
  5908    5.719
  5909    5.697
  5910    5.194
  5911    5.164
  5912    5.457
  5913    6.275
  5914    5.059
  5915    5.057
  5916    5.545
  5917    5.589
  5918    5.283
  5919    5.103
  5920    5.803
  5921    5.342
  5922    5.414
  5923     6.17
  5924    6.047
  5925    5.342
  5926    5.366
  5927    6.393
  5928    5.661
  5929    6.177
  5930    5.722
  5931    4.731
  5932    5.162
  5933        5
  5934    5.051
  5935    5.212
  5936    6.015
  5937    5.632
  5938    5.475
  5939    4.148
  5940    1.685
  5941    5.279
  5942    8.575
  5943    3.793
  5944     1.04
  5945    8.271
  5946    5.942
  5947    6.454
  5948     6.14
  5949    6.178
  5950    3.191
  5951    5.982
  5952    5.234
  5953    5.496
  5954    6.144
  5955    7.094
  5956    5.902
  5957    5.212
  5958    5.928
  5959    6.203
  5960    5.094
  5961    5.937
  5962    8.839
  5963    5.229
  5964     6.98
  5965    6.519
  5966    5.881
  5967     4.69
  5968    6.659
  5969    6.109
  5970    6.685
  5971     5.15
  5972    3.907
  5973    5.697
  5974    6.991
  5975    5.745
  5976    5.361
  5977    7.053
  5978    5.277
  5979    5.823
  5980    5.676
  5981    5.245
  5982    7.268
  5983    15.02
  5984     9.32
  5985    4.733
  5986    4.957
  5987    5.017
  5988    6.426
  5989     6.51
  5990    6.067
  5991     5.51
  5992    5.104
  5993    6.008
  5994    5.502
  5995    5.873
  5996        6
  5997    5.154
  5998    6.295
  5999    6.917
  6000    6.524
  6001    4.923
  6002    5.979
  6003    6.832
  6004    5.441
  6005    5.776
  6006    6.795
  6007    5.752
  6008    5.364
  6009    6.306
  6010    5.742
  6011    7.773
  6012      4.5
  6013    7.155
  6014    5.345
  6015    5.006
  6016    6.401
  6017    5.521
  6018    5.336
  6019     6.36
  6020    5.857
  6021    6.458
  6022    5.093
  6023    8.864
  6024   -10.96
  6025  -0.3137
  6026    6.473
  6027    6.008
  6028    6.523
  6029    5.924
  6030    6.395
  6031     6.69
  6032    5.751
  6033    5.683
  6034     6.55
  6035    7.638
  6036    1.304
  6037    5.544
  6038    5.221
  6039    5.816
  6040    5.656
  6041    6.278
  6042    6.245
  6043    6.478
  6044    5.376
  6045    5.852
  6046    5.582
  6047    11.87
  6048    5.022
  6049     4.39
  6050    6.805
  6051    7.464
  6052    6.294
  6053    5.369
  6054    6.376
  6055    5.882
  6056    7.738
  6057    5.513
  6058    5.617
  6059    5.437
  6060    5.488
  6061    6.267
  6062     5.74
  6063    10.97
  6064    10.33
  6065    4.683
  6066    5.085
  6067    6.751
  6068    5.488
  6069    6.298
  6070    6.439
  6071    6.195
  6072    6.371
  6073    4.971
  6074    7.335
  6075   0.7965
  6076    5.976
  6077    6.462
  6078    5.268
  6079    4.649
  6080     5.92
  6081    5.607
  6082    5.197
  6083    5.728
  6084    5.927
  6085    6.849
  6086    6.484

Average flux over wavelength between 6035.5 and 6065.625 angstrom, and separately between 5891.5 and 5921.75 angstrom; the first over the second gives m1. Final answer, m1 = 1.18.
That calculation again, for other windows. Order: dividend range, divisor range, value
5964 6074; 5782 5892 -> 1.02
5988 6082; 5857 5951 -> 1.08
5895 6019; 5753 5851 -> 0.96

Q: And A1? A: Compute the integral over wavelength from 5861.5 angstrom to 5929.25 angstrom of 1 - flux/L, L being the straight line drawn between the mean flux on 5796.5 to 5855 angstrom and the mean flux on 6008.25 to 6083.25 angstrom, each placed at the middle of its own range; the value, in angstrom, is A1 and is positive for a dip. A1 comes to 5.9 angstrom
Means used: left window 6.03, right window 5.75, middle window 5.42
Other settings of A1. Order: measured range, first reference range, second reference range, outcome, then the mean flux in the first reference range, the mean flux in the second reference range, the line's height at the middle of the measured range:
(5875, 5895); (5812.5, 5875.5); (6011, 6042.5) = 2.09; 5.88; 5.21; 5.73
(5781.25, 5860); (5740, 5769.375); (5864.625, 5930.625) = -2.40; 6.12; 5.41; 5.79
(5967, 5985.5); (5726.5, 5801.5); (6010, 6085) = -2.19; 5.96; 5.75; 5.8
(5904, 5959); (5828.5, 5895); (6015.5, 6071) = 1.87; 5.61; 5.8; 5.68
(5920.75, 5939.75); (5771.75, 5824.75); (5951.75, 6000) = 2.12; 5.95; 6.16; 6.11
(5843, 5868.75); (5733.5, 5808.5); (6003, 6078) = 0.31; 5.98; 5.79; 5.92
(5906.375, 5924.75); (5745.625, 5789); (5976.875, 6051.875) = 1.01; 5.92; 5.85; 5.88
